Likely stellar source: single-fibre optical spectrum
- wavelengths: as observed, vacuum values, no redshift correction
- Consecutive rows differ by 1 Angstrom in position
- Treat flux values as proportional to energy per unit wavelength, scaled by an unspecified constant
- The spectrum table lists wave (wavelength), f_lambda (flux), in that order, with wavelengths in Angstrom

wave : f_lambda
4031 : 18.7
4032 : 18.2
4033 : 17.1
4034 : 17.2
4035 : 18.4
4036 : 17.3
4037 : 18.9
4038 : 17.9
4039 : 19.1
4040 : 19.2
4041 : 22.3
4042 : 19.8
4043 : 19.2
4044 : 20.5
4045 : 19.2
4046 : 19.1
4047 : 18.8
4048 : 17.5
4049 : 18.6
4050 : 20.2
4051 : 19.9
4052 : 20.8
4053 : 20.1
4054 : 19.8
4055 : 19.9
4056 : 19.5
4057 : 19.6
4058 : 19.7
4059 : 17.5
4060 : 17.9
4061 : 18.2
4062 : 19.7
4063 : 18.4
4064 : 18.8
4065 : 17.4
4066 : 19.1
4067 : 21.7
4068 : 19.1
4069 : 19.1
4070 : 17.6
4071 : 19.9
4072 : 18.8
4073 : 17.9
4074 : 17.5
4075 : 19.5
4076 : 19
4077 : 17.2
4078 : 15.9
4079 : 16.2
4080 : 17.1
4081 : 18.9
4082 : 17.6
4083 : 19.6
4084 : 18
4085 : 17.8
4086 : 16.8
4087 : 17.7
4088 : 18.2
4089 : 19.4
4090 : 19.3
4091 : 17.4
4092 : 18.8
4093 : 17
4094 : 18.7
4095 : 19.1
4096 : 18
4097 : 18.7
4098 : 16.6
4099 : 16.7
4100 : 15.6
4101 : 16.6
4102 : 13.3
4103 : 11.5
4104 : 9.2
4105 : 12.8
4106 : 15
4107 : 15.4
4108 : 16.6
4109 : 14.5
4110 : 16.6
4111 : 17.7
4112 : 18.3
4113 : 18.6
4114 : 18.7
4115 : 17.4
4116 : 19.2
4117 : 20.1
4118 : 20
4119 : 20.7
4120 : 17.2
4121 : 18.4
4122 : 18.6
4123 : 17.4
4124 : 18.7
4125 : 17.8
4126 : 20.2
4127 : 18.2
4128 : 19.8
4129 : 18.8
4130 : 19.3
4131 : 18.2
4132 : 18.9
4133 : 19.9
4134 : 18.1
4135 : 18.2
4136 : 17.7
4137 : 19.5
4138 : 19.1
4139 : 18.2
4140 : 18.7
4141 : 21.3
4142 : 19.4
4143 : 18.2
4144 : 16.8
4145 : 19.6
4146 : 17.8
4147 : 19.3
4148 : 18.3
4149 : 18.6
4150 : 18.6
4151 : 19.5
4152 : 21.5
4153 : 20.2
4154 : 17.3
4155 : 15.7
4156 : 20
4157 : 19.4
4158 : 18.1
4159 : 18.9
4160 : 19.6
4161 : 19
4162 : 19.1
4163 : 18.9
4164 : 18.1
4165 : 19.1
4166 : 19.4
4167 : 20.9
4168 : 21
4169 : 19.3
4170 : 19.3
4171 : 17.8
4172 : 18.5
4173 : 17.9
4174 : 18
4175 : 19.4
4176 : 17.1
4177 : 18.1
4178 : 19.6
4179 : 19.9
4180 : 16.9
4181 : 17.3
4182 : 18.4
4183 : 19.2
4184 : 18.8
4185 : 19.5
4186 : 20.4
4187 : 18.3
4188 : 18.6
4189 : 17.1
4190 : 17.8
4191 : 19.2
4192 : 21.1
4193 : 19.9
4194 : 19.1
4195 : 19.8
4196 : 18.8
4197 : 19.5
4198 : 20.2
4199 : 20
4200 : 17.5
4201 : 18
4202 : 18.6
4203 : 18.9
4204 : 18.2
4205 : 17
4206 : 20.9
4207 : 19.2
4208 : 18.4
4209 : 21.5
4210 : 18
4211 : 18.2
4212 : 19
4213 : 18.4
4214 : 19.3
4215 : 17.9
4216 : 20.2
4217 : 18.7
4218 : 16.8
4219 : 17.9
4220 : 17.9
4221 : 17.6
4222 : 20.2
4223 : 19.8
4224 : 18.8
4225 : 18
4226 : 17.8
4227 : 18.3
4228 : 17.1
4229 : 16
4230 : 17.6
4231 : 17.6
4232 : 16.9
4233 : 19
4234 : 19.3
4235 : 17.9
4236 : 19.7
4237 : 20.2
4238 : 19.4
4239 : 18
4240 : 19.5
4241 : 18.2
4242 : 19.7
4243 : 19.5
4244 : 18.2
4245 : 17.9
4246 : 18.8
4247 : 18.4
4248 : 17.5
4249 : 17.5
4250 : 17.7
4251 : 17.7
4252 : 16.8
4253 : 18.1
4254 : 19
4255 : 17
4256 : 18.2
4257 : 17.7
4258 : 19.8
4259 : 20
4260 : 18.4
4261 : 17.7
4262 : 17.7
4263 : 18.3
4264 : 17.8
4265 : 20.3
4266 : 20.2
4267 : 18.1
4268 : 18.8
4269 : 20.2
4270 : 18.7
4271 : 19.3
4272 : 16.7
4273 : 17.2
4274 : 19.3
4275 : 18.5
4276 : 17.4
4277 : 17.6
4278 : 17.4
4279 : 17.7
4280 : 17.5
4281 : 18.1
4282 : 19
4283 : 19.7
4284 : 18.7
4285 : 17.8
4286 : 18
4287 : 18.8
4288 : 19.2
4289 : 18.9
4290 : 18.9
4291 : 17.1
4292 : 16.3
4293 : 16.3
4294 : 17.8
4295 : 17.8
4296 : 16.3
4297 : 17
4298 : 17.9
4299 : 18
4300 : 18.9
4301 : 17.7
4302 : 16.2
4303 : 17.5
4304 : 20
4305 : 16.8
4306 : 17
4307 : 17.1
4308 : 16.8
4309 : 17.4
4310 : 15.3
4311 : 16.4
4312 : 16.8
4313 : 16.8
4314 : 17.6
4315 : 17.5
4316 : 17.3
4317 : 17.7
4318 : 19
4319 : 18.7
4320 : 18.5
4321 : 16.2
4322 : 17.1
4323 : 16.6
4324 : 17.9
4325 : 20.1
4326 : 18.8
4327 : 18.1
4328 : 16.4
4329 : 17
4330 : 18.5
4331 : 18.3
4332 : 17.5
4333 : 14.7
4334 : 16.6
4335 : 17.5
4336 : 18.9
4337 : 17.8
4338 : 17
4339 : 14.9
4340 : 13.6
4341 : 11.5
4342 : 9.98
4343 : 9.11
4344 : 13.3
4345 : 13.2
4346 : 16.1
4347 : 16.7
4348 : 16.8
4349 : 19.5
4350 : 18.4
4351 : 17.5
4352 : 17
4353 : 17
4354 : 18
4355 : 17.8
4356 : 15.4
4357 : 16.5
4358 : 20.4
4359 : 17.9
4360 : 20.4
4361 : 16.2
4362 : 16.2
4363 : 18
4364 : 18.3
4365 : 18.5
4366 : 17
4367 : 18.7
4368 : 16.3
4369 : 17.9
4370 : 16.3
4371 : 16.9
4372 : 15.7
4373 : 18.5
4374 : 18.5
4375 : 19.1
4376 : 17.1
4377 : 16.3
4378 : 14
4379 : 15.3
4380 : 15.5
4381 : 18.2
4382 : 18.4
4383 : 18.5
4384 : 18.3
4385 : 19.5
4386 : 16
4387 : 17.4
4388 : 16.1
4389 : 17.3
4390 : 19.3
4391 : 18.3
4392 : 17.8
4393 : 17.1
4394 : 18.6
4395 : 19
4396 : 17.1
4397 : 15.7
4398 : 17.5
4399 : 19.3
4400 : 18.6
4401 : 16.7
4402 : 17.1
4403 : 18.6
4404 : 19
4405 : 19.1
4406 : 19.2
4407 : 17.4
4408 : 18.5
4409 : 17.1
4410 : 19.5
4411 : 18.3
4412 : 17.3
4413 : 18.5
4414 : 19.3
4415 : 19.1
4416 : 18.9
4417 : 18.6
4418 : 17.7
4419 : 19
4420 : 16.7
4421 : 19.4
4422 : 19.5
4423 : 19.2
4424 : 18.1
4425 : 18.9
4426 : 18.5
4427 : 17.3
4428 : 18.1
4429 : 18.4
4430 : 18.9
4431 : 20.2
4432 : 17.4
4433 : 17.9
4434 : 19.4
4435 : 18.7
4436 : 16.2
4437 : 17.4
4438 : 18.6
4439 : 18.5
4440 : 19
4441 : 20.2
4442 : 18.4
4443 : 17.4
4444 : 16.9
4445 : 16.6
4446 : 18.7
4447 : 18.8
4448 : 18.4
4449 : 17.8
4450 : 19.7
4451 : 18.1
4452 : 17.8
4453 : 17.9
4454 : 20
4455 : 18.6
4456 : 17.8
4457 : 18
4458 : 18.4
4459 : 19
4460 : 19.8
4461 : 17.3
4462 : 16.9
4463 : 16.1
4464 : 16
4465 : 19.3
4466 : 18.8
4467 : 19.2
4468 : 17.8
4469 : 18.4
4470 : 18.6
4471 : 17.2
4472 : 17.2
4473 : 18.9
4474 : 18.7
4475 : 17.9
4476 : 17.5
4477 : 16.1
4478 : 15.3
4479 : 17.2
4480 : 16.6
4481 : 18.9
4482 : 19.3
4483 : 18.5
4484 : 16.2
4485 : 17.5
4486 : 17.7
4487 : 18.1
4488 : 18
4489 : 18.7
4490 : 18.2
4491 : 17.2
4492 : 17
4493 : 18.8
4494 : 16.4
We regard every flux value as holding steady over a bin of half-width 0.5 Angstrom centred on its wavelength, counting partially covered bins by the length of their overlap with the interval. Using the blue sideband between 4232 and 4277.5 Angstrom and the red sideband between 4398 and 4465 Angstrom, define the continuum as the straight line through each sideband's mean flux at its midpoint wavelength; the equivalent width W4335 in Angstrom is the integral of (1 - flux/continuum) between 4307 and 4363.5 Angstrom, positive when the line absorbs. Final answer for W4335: 4.84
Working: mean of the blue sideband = 18.5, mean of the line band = 16.8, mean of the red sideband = 18.3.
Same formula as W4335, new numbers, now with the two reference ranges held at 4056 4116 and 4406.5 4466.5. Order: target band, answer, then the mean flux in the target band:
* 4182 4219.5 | -2.3 Angstrom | 18.9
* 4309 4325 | 0.6 Angstrom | 17.4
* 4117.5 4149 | -2.0 Angstrom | 18.8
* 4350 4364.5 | 0.4 Angstrom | 17.6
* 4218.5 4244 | -0.9 Angstrom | 18.5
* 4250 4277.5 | -0.7 Angstrom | 18.4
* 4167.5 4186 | -1.0 Angstrom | 18.7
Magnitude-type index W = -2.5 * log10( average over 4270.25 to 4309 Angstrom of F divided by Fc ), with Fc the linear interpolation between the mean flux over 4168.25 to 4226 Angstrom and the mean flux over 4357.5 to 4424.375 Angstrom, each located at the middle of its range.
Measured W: 0.03 mag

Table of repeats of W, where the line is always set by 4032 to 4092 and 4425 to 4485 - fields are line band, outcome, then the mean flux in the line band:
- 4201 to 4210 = -0.03 mag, 19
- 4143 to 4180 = -0.02 mag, 18.8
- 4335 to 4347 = 0.26 mag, 14.4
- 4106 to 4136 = 0.02 mag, 18.3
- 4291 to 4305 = 0.05 mag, 17.5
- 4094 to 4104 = 0.17 mag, 16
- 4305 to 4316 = 0.09 mag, 16.9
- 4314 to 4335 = 0.04 mag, 17.6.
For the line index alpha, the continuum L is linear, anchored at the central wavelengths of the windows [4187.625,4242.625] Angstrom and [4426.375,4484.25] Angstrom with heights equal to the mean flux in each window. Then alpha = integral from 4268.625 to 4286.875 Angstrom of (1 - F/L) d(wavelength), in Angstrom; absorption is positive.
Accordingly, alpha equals 0.3 Angstrom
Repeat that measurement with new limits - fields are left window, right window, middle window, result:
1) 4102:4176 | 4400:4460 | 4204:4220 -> -0.4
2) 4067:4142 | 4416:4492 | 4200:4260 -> -1.7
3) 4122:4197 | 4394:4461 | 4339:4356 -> 2.9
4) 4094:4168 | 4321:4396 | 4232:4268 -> -2.0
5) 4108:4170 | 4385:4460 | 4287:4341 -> 3.2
